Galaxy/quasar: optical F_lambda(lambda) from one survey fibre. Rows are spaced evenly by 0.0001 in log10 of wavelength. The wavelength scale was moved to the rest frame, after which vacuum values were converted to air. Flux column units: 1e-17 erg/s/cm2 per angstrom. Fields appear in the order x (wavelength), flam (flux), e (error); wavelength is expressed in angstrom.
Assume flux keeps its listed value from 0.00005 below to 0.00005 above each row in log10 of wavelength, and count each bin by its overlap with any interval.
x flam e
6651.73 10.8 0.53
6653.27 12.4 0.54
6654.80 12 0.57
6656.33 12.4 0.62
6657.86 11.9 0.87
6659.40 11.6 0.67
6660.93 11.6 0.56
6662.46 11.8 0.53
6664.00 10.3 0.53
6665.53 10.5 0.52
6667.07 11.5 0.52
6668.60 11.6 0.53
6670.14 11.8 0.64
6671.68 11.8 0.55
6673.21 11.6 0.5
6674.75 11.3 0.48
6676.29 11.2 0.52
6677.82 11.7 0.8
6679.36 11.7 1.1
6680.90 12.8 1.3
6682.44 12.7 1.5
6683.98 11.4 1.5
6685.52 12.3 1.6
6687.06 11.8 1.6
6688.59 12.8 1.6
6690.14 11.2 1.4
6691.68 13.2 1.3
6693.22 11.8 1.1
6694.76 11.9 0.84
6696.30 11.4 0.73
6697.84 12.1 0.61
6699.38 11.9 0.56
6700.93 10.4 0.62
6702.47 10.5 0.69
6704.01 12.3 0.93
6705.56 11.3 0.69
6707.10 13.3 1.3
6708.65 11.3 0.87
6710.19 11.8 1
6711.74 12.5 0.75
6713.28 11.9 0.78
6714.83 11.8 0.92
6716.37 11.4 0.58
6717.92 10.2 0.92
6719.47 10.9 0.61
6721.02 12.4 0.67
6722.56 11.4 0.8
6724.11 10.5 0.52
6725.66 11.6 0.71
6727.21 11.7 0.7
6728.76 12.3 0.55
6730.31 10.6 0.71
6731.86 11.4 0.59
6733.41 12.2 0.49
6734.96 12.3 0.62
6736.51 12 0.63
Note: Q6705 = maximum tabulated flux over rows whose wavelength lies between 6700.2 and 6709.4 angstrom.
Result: 13.3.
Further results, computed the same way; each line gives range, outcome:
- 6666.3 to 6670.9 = 11.8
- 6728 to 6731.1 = 12.3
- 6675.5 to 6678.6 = 11.7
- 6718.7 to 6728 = 12.4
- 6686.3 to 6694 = 13.2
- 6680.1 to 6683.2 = 12.8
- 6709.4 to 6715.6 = 12.5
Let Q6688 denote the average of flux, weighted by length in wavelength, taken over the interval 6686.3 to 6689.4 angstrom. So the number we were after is 12.3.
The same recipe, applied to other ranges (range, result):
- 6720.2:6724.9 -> 11.4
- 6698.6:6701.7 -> 11.1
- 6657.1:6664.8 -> 11.4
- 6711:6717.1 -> 11.9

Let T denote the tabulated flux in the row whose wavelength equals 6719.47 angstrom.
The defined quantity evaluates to 10.9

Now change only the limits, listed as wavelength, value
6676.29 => 11.2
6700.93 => 10.4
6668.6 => 11.6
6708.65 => 11.3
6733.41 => 12.2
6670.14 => 11.8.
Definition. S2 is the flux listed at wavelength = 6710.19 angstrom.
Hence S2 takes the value 11.8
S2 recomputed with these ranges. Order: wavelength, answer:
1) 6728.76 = 12.3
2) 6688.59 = 12.8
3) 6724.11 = 10.5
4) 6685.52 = 12.3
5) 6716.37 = 11.4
